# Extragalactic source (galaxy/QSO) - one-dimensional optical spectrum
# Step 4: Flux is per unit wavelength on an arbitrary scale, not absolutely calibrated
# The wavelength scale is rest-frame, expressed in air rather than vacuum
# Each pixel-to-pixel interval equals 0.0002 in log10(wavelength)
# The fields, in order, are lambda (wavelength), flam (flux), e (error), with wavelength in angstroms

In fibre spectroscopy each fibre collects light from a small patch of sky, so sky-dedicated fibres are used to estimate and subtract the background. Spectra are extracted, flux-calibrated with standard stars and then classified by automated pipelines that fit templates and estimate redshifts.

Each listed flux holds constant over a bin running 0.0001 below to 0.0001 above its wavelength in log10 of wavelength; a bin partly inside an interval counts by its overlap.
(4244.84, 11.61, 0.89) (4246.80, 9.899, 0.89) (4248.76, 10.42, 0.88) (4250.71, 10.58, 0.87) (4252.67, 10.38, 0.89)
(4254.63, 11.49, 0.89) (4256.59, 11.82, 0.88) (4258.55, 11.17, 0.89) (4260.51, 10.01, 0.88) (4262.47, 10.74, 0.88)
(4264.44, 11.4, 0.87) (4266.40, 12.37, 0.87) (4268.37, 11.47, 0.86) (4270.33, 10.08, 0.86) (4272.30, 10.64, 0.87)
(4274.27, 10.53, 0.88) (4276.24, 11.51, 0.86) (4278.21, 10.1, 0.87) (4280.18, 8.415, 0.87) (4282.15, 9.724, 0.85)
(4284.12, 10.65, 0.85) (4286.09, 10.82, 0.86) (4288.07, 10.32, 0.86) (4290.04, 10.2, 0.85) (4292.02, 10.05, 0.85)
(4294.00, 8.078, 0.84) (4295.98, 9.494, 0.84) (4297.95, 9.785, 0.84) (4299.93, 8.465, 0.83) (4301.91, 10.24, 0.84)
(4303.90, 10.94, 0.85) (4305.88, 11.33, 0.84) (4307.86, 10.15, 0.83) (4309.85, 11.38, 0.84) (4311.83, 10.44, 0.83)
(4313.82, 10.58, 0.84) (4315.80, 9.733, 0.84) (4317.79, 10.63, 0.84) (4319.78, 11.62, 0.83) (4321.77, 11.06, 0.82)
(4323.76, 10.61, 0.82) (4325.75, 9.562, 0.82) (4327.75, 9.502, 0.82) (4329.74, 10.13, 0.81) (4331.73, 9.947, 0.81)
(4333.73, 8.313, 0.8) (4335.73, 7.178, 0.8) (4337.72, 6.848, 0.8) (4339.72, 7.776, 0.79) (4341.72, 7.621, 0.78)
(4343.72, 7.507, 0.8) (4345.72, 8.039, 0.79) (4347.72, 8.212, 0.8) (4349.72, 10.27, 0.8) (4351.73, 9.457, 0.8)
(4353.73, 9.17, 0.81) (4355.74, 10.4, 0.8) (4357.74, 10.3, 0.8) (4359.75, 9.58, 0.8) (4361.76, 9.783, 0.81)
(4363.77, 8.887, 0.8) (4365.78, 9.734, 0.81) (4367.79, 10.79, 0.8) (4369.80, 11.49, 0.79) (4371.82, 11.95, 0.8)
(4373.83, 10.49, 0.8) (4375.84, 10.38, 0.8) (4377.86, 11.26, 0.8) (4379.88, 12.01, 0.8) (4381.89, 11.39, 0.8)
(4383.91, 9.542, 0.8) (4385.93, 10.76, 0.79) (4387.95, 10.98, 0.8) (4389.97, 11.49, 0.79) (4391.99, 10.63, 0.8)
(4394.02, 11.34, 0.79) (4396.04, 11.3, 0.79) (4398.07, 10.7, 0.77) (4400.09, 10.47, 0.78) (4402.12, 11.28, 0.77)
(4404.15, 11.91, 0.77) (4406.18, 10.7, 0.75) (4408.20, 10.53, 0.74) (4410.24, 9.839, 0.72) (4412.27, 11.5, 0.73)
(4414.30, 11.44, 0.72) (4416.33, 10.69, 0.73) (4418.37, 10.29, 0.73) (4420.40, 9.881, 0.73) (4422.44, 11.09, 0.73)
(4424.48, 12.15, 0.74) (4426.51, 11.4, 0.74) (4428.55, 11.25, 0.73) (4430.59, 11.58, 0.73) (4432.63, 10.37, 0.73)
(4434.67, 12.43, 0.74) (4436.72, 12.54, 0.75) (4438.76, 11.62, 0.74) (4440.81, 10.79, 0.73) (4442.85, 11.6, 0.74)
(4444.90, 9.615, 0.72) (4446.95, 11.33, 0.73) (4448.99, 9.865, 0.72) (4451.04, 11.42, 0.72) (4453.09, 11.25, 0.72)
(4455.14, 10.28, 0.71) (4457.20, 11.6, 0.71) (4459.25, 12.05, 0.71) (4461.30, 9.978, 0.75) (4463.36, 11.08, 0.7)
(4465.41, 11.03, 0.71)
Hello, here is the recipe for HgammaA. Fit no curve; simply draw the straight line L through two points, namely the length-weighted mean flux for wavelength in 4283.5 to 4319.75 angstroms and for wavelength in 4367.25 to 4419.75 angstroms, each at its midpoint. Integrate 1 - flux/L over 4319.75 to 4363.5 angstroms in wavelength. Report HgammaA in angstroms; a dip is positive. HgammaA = 5.7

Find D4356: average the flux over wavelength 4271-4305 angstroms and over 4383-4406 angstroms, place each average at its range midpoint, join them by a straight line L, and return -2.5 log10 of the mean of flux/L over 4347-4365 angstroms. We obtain 0.109 mag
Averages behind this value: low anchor 10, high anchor 10.9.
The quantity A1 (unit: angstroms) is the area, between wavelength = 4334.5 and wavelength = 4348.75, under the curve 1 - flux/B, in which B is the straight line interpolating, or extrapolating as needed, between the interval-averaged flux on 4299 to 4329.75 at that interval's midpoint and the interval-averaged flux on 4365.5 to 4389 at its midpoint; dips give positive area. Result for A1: 4.1 angstroms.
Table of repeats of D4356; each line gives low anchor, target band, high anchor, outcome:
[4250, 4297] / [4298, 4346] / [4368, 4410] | 0.12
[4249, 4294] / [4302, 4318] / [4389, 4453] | 0.01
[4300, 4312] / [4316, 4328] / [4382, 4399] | 0.01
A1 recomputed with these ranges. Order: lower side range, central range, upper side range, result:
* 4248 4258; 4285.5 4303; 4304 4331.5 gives 1.6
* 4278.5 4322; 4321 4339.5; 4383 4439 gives 2.2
